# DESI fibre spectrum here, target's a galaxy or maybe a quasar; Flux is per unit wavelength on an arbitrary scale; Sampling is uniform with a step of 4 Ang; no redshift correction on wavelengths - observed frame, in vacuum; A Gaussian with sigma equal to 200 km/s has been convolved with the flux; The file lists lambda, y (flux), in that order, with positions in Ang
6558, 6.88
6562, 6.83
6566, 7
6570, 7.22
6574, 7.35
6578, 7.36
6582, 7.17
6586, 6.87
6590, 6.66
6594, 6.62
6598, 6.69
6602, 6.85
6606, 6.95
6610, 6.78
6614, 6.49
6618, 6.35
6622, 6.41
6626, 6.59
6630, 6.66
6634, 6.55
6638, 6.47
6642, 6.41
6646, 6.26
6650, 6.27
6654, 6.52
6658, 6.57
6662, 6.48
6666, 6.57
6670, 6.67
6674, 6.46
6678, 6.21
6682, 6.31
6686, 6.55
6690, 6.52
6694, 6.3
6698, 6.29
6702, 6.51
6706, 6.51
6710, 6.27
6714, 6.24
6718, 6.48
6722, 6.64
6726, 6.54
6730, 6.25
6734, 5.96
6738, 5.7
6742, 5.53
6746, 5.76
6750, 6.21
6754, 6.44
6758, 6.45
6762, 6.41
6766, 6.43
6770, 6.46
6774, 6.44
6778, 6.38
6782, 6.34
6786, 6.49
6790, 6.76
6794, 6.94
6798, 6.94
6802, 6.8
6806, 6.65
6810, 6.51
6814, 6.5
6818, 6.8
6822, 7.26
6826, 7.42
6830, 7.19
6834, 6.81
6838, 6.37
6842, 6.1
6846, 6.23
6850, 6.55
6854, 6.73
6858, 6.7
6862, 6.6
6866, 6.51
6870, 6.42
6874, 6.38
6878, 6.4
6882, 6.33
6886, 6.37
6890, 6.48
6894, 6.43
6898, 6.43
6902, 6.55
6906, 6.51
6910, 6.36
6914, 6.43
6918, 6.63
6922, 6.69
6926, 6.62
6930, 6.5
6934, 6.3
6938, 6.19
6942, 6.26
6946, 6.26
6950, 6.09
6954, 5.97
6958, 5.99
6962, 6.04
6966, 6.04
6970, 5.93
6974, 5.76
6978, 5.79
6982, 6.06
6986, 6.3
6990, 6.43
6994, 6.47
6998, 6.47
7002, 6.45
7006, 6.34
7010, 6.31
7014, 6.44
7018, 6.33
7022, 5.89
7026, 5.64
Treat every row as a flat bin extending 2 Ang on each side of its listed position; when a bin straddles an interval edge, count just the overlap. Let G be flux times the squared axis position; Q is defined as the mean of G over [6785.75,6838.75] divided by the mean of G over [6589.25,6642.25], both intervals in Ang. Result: 1.10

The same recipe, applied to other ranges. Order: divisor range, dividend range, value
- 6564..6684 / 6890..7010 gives 1.04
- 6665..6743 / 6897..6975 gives 1.06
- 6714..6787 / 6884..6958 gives 1.07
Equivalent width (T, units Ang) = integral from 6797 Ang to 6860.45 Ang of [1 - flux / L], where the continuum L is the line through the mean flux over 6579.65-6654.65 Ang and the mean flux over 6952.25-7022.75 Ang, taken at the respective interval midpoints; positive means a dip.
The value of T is -3.5 Ang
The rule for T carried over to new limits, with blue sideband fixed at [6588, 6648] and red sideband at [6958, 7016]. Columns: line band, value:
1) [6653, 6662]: 0.0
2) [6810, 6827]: -1.4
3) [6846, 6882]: -1.0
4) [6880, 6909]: -0.7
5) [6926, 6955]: -0.1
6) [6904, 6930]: -1.1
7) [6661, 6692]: 0.2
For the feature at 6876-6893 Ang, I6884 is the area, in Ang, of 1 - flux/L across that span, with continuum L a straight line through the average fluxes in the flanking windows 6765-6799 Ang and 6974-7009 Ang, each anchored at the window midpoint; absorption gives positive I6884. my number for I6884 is 0.1 Ang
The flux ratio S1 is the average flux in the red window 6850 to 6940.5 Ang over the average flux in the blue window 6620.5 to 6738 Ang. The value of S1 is 1.01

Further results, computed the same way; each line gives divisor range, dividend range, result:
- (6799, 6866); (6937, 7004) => 0.92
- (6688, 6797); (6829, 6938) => 1.02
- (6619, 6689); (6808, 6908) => 1.02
